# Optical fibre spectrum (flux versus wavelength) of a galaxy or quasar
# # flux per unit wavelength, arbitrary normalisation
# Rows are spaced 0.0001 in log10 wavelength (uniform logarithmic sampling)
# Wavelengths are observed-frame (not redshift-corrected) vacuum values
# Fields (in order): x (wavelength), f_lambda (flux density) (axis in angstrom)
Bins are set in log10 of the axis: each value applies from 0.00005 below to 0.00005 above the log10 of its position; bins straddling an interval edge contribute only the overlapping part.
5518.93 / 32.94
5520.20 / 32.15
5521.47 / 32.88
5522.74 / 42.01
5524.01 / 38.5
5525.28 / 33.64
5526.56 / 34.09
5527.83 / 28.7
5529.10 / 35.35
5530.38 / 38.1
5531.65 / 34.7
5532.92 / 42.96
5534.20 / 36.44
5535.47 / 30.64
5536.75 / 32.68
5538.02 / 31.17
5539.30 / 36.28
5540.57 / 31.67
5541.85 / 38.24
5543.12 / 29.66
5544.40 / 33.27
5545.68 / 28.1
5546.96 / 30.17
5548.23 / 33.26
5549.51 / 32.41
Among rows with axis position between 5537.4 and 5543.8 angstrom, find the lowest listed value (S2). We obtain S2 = 29.66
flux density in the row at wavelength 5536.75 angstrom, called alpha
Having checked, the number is 32.68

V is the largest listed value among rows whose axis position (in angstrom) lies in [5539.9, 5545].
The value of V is 38.24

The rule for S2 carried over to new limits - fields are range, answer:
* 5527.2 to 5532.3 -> 28.7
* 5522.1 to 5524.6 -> 38.5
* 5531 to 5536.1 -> 30.64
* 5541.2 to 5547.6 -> 28.1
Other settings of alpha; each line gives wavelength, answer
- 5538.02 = 31.17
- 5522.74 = 42.01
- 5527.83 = 28.7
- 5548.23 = 33.26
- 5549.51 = 32.41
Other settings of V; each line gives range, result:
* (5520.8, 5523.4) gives 42.01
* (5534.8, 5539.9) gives 36.28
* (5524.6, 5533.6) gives 42.96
